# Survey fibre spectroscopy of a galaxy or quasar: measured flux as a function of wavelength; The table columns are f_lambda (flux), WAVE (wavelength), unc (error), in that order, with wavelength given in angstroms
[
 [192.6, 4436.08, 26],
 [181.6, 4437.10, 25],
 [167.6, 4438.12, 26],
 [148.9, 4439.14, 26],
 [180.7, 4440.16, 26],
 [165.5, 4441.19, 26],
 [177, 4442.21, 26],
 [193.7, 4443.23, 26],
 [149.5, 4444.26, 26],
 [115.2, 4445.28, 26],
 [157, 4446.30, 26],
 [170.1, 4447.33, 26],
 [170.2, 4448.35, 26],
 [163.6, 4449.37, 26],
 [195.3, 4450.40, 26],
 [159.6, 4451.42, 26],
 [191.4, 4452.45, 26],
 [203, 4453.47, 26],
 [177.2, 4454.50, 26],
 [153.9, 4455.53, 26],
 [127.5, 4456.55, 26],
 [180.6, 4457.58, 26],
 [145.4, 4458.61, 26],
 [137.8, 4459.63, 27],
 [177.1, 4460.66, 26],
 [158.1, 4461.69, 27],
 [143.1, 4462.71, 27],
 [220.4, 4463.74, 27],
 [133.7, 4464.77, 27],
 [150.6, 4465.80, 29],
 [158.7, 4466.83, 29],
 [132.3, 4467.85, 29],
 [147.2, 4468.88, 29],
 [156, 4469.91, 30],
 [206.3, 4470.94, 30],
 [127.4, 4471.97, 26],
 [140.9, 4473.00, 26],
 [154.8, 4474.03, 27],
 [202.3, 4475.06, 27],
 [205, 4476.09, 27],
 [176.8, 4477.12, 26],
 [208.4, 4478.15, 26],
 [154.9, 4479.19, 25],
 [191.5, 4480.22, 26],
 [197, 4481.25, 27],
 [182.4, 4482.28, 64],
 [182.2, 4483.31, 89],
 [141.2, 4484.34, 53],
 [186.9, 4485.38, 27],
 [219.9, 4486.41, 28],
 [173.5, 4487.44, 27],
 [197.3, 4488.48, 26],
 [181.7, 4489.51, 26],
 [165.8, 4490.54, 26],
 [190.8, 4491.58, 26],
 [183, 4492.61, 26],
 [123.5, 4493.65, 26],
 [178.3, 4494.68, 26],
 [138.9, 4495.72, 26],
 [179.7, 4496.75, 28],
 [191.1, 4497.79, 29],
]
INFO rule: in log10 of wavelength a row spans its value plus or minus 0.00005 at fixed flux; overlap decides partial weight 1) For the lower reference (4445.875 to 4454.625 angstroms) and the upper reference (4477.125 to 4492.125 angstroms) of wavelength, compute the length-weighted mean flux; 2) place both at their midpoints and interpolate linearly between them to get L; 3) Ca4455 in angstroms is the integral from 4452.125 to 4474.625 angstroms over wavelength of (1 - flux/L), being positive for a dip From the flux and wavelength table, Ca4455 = 2.4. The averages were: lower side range 176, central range 160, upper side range 184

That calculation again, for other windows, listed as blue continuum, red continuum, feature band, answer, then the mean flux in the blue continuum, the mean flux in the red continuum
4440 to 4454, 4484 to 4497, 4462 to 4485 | 0.5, 171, 174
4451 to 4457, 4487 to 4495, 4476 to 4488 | -0.8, 169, 174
